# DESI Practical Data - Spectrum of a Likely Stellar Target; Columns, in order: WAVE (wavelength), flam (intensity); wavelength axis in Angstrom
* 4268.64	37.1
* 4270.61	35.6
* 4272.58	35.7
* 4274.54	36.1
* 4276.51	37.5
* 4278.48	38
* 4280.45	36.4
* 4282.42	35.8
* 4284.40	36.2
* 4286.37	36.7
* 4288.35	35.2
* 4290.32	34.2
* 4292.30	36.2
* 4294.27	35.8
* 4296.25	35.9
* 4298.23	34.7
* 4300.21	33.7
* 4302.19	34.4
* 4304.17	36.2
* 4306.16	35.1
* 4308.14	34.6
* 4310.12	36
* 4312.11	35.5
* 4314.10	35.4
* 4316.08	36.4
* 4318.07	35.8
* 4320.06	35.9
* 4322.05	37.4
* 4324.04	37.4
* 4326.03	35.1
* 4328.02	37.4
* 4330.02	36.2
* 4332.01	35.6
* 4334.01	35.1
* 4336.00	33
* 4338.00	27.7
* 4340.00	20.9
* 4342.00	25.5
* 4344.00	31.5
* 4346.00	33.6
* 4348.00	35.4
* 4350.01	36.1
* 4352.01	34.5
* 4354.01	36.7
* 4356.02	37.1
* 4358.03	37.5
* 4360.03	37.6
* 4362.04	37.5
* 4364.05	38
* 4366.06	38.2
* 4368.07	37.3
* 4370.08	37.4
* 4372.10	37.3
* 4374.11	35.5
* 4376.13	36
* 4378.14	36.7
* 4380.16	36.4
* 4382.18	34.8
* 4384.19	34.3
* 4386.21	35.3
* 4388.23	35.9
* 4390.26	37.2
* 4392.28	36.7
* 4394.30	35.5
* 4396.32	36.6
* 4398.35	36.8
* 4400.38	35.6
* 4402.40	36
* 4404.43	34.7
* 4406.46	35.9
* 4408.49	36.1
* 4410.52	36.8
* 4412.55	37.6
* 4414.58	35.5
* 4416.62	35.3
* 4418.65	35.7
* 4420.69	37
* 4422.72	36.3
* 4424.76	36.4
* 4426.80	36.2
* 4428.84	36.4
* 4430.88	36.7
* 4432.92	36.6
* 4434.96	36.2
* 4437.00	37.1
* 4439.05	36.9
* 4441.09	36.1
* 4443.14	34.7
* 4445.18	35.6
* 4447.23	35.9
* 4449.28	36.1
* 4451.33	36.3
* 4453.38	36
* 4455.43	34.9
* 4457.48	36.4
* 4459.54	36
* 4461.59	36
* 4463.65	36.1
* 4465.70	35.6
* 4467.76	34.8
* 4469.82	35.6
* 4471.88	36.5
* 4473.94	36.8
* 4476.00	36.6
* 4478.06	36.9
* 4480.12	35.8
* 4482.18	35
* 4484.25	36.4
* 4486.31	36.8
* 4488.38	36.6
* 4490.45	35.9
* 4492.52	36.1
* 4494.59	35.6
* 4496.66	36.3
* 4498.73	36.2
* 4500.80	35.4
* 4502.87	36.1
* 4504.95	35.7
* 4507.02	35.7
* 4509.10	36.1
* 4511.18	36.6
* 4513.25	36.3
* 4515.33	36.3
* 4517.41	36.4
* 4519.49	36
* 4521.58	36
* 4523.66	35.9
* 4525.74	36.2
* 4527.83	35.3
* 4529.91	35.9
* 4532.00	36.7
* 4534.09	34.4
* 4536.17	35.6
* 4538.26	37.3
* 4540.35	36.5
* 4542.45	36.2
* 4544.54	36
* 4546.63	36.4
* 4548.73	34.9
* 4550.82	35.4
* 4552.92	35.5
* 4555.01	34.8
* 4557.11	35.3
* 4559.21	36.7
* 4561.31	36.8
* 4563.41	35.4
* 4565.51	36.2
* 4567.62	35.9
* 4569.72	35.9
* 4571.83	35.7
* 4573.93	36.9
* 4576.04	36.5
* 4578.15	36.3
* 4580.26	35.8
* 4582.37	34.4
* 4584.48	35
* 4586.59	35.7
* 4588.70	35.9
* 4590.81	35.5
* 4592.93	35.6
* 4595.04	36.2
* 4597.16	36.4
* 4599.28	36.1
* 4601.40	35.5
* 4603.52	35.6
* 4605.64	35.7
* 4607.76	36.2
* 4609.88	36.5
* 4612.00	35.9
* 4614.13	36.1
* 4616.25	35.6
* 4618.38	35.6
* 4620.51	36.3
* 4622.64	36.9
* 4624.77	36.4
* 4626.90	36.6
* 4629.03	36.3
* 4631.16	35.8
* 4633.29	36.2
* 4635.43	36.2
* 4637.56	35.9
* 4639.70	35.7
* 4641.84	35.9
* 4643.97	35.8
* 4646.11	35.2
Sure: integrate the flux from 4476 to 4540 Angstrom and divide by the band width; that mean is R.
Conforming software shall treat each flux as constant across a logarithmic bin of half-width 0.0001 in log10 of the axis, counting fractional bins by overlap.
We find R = 36.1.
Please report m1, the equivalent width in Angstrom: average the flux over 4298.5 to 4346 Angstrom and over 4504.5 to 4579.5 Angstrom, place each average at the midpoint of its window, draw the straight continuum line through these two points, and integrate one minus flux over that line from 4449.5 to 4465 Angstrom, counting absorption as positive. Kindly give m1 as -0.3 Angstrom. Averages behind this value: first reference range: 34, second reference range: 36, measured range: 36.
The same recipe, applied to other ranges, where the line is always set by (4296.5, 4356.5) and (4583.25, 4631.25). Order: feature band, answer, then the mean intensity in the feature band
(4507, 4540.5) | -0.6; 36.1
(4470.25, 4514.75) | -1.1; 36.2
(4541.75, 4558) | 0.0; 35.6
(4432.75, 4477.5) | -1.2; 36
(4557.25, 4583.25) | -0.2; 36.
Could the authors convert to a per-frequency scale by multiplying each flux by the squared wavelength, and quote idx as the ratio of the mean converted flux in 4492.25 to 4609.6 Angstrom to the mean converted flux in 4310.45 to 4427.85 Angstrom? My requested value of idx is 1.1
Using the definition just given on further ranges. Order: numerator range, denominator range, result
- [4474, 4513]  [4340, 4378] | 1.09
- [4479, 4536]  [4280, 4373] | 1.11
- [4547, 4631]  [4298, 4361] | 1.17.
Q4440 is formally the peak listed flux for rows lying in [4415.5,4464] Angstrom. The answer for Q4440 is 37.1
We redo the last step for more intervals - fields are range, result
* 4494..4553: 37.3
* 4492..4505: 36.3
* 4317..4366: 38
